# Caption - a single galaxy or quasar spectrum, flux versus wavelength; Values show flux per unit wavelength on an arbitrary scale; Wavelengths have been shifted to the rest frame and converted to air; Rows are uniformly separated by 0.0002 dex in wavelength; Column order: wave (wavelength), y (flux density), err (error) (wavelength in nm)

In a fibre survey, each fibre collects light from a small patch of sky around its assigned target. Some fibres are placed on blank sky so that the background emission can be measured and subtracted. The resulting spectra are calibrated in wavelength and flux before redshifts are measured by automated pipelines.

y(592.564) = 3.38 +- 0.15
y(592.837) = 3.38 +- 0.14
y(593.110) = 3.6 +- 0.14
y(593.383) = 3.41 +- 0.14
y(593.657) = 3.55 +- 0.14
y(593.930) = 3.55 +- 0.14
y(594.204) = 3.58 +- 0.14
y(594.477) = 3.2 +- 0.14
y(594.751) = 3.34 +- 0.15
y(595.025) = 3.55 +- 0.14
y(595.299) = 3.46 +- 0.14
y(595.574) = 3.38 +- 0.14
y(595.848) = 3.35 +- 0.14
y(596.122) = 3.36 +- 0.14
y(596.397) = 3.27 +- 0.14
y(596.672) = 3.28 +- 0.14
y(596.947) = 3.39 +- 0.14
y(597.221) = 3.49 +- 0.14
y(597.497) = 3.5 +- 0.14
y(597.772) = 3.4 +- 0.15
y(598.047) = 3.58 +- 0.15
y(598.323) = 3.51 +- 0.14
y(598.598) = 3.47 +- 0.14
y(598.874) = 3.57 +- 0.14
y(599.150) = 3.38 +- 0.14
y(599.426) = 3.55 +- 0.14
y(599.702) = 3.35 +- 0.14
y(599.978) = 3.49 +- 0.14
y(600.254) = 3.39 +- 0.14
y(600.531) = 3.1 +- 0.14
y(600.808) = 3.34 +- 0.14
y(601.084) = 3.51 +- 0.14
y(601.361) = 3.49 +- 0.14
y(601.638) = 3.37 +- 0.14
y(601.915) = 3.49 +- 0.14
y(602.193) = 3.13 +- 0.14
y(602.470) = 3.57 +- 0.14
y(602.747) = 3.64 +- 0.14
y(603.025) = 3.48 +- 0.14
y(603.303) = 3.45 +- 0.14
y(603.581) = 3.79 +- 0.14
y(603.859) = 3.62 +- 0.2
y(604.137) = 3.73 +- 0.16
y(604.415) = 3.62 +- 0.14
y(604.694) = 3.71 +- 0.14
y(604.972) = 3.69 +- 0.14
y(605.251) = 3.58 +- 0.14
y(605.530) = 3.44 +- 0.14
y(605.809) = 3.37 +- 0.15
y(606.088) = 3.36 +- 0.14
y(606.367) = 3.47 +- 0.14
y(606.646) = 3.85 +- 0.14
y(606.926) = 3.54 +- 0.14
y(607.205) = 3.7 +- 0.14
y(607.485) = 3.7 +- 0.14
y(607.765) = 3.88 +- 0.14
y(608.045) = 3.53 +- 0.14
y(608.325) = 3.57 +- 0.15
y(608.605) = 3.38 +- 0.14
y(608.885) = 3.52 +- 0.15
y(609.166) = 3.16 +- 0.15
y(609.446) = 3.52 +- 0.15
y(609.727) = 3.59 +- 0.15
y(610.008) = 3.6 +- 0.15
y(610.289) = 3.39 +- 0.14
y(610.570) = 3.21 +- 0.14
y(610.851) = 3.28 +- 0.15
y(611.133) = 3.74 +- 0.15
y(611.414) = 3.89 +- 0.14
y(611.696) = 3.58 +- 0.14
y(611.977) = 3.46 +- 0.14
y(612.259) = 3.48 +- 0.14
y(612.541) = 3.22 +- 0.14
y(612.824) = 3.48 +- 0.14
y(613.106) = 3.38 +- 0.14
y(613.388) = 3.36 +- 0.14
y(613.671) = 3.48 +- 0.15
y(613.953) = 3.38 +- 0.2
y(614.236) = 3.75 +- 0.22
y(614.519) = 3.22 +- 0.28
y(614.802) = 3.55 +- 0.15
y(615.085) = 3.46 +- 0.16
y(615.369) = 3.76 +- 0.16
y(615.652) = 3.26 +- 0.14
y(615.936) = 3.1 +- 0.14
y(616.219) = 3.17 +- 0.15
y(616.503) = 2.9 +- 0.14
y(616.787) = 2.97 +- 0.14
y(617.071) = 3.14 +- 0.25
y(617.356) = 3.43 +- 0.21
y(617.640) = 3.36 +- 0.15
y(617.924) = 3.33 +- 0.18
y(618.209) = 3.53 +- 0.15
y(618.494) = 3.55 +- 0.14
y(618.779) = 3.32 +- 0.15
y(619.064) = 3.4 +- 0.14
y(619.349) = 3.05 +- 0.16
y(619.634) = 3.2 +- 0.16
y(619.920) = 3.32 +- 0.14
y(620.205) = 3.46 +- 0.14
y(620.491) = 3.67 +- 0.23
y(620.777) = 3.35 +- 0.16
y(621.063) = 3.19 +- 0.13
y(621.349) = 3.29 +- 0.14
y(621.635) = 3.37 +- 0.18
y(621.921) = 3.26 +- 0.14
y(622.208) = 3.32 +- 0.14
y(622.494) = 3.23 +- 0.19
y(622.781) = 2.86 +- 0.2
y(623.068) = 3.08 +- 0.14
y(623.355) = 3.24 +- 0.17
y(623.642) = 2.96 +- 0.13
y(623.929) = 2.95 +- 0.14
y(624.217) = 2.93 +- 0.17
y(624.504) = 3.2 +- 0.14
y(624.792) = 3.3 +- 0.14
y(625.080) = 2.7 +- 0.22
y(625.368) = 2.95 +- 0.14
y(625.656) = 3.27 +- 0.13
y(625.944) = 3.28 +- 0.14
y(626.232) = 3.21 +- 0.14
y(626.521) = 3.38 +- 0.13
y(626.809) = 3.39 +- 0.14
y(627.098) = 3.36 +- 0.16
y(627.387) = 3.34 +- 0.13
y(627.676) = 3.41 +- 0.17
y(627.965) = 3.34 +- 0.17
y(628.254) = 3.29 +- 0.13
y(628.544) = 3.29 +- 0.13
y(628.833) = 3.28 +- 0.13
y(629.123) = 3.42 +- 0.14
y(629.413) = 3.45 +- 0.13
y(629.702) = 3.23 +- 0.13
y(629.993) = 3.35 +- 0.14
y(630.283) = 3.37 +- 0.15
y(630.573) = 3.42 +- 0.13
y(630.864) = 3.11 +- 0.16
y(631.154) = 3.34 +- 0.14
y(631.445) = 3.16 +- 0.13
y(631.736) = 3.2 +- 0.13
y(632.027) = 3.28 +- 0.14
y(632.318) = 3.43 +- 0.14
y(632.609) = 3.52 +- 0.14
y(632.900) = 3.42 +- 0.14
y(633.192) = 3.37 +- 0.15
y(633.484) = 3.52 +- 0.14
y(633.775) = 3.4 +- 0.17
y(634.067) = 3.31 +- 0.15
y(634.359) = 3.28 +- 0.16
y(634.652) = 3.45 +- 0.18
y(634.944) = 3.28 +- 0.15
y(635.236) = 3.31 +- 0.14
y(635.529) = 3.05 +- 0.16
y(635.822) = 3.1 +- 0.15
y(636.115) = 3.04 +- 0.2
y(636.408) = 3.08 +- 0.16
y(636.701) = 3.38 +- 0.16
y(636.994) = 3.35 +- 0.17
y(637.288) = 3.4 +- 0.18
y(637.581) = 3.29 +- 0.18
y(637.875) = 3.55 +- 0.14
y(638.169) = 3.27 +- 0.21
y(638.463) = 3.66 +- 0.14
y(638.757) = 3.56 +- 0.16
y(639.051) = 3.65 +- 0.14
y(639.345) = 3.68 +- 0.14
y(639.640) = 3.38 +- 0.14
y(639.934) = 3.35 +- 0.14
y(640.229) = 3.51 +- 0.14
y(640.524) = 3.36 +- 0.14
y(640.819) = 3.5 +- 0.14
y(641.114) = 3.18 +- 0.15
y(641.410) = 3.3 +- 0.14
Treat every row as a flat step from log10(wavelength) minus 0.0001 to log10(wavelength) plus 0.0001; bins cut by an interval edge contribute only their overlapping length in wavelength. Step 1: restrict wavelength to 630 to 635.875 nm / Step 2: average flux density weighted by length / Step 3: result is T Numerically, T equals 3.32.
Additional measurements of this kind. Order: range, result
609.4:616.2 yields 3.46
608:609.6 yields 3.44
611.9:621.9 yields 3.35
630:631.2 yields 3.31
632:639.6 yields 3.37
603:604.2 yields 3.62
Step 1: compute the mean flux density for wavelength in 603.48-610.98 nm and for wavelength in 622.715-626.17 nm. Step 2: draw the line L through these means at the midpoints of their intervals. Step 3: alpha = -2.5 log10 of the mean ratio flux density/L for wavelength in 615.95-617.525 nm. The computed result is 0.05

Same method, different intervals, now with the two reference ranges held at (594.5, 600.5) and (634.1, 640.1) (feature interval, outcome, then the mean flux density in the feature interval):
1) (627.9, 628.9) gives 0.02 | 3.3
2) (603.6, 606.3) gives -0.05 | 3.58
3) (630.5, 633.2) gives 0.01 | 3.32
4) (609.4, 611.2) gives -0.02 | 3.46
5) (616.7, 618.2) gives 0.03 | 3.28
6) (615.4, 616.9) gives 0.09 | 3.13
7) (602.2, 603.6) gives -0.04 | 3.53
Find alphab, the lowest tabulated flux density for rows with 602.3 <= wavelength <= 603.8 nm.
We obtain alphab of 3.45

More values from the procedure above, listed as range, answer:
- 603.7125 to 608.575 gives 3.36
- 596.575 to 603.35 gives 3.1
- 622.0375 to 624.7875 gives 2.86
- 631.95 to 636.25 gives 3.04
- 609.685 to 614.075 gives 3.21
